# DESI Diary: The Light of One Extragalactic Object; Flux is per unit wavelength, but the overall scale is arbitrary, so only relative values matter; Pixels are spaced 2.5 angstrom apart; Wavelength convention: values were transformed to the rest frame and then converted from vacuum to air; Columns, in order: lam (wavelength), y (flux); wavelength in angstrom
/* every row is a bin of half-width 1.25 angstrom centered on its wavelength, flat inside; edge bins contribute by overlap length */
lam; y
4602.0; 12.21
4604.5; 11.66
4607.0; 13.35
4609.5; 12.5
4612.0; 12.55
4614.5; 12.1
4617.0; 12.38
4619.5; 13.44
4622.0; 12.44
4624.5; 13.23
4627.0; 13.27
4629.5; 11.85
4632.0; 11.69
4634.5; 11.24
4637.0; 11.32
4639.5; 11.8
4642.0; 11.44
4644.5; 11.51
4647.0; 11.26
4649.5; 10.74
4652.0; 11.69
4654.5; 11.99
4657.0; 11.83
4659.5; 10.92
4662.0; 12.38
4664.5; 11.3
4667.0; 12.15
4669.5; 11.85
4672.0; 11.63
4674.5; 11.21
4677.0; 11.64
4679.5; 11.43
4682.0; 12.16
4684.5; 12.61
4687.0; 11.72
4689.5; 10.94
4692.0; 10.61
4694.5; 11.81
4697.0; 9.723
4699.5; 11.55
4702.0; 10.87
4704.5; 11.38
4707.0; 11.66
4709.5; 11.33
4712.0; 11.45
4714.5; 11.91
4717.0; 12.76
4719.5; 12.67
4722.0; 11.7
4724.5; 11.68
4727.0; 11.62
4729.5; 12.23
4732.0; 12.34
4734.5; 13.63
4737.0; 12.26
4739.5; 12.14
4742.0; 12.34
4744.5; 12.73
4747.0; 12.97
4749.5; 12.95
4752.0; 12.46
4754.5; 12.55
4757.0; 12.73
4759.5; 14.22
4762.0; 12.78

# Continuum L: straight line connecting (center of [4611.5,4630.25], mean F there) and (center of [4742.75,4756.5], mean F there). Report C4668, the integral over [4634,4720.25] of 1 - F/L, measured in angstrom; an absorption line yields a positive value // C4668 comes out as 7.8 angstrom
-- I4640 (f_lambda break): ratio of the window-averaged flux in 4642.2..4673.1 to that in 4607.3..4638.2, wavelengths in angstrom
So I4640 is 0.9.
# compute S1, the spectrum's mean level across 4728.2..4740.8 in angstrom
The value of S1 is 12.5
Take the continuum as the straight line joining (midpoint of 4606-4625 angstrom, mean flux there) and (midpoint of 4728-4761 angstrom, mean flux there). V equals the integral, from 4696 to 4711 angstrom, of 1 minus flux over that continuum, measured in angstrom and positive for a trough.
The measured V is 1.9 angstrom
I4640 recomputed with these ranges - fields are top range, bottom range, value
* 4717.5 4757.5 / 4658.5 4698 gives 1.08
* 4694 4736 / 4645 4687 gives 1.01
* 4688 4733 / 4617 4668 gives 0.97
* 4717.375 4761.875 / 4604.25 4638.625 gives 1.01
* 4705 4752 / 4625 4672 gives 1.05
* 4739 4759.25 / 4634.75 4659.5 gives 1.11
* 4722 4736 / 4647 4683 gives 1.05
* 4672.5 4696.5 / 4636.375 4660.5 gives 1.00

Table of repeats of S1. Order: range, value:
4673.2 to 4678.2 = 11.4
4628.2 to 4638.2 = 11.5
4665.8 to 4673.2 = 11.9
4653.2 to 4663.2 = 11.8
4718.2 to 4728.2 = 11.9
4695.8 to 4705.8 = 10.9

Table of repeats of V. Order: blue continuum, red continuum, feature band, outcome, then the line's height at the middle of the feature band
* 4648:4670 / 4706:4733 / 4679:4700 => 0.7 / 11.8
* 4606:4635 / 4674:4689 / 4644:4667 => 1.0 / 12.1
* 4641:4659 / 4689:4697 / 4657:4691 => -1.6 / 11.2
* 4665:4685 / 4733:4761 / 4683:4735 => 2.4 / 12.3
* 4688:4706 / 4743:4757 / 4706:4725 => -0.5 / 11.6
